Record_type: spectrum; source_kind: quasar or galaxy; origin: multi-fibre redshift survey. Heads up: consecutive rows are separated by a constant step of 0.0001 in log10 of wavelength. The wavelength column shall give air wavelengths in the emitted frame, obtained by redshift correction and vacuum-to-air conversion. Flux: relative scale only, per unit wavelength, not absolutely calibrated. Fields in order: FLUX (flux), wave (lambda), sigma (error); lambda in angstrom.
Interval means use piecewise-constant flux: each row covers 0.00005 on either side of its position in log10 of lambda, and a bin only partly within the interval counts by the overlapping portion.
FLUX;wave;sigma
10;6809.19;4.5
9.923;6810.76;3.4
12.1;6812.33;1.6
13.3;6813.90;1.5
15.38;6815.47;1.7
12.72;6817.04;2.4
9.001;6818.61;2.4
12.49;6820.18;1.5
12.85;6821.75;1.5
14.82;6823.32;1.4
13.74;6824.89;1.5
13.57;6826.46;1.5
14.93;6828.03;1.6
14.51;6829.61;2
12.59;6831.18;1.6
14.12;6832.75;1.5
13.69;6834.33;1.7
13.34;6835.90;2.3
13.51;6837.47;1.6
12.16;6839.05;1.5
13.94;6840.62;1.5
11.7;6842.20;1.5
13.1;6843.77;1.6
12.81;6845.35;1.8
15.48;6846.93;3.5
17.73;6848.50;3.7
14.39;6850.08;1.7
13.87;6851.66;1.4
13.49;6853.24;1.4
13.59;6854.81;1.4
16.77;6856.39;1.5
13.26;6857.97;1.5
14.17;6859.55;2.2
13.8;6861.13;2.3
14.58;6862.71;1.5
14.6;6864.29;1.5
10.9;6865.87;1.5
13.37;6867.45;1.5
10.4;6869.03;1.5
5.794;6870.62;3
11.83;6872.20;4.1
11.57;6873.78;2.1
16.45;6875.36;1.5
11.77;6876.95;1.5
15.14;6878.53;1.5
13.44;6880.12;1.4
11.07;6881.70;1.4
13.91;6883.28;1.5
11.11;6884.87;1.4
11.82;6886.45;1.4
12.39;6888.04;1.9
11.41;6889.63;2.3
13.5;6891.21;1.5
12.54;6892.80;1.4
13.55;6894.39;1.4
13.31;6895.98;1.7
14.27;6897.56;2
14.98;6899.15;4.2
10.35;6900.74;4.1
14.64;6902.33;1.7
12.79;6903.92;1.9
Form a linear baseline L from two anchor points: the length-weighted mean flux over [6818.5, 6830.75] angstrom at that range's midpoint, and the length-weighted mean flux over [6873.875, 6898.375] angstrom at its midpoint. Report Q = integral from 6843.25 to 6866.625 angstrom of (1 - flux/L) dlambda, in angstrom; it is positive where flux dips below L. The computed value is -1.7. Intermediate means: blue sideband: 13.5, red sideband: 13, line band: 14.2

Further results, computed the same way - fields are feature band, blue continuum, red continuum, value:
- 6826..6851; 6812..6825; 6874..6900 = -1.7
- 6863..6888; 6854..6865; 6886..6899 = 2.6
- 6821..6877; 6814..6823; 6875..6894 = -3.1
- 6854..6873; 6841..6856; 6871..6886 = 1.0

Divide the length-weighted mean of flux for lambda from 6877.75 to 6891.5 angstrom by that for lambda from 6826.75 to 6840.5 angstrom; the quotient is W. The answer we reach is 0.93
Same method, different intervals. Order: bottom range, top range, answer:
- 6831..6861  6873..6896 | 0.92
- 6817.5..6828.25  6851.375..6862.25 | 1.09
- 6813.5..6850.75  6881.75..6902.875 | 0.94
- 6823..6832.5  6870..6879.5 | 0.87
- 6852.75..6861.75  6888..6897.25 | 0.91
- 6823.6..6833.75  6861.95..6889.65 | 0.88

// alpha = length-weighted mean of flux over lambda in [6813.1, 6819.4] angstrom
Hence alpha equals 12.6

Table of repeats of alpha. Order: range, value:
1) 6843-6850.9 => 14.7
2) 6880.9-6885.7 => 12.1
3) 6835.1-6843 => 12.9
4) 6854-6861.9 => 14.3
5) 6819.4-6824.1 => 13.4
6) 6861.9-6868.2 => 13.4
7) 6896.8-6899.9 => 14.6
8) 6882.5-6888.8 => 12.3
